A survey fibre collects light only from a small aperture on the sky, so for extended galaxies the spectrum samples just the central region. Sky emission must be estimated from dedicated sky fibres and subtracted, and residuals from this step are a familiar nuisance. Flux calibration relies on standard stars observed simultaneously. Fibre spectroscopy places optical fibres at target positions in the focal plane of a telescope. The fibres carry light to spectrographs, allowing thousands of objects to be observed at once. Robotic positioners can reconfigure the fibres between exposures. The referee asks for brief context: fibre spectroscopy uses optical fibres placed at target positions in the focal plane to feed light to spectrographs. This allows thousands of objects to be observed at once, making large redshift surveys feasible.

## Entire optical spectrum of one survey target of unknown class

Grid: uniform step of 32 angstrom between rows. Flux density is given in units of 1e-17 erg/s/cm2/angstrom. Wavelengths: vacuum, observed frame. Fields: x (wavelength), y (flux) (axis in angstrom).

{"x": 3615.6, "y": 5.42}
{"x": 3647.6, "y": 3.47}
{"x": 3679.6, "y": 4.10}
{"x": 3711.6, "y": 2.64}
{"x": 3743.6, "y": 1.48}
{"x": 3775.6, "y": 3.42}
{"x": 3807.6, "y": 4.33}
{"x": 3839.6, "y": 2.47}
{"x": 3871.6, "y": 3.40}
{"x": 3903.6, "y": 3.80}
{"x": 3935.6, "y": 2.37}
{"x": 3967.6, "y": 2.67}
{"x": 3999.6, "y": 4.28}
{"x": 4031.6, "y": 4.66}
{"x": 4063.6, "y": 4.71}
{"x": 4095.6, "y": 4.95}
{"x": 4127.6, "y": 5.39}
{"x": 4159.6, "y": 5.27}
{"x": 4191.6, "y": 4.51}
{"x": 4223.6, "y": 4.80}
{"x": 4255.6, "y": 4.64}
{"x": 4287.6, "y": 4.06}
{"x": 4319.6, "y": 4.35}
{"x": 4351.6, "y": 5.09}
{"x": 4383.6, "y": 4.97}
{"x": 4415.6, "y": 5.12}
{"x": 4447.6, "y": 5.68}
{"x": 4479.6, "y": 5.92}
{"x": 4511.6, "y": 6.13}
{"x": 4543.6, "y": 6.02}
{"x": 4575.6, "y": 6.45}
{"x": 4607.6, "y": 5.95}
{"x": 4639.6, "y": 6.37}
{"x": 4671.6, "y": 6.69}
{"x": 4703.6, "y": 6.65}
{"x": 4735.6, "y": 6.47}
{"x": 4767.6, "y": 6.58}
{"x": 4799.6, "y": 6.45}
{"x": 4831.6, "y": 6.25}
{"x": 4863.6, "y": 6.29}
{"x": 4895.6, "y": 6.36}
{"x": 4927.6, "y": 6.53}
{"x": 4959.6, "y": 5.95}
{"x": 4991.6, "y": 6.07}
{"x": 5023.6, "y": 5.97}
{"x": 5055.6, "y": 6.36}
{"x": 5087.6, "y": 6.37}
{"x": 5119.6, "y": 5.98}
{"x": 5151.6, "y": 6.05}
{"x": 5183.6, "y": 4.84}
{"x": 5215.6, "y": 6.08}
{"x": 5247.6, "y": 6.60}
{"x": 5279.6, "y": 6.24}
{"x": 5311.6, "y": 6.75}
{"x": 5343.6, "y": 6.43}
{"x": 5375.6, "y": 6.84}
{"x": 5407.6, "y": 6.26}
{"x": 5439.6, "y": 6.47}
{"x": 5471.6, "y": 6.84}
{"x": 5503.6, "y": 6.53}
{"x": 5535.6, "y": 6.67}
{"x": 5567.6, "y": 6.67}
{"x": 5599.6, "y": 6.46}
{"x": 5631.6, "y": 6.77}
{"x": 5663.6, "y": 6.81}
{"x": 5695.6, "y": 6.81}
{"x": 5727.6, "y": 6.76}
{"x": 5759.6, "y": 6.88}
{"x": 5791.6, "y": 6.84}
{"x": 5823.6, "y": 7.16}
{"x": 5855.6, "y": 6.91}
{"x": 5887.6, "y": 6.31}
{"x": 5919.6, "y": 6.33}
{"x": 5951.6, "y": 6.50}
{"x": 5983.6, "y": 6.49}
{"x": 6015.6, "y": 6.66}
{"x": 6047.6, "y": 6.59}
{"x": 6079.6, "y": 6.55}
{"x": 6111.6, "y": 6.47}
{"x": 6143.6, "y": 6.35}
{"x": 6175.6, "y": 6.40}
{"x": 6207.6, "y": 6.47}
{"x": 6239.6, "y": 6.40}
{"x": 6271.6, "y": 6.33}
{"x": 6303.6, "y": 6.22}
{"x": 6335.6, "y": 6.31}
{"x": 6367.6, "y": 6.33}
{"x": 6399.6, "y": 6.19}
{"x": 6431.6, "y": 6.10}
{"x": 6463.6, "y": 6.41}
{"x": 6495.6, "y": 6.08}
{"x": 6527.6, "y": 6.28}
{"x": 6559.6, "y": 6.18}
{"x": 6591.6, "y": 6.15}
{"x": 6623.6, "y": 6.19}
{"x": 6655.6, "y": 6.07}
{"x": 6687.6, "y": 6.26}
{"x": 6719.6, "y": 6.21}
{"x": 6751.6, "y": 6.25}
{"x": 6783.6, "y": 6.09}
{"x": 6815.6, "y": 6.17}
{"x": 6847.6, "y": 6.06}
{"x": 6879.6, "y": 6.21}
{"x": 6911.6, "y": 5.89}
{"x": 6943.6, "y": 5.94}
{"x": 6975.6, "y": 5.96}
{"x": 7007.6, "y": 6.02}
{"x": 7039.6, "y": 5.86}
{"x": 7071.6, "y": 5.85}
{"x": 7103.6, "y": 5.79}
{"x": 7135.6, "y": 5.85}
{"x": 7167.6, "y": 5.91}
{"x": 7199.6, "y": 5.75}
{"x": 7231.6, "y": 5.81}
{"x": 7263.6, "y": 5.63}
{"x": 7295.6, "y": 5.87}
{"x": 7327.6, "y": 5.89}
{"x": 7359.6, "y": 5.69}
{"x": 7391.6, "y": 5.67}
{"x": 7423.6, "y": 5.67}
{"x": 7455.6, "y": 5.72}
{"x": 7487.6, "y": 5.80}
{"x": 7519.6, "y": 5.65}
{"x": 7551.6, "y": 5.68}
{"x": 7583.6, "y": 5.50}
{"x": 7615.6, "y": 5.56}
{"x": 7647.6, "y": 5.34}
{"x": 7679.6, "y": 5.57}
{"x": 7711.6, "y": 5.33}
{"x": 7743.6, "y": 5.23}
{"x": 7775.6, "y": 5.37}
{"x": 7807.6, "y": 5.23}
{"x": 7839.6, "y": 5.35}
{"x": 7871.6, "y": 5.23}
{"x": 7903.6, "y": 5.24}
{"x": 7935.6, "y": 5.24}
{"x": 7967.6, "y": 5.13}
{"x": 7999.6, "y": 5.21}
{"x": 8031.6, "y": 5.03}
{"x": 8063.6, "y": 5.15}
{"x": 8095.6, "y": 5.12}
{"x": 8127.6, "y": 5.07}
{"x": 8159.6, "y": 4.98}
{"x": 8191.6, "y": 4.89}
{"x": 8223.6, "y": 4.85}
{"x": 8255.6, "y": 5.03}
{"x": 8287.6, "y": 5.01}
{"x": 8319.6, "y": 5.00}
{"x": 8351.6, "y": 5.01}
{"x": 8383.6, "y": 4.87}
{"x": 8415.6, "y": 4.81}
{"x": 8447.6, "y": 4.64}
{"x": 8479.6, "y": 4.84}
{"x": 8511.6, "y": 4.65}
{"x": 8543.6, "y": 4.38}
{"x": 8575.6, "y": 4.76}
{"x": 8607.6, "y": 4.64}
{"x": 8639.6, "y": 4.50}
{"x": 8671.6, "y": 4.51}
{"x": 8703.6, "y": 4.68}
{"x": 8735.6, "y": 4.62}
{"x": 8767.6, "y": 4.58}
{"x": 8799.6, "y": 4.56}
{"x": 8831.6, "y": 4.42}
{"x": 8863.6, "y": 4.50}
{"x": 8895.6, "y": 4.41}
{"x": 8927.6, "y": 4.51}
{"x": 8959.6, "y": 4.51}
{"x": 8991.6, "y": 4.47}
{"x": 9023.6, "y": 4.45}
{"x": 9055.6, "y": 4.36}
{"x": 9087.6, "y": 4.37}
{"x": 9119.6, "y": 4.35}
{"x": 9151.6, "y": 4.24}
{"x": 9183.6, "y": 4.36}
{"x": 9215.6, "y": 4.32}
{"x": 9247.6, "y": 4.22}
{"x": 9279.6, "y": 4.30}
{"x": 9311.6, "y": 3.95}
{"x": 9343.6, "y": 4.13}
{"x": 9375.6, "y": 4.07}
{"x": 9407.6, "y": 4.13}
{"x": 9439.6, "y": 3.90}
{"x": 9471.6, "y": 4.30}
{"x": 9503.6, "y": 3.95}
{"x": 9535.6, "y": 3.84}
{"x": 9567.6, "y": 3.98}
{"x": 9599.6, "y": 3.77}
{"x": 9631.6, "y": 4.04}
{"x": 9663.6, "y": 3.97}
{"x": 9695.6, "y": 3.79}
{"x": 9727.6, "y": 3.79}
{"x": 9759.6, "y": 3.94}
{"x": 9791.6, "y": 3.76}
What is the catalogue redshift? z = 0.00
